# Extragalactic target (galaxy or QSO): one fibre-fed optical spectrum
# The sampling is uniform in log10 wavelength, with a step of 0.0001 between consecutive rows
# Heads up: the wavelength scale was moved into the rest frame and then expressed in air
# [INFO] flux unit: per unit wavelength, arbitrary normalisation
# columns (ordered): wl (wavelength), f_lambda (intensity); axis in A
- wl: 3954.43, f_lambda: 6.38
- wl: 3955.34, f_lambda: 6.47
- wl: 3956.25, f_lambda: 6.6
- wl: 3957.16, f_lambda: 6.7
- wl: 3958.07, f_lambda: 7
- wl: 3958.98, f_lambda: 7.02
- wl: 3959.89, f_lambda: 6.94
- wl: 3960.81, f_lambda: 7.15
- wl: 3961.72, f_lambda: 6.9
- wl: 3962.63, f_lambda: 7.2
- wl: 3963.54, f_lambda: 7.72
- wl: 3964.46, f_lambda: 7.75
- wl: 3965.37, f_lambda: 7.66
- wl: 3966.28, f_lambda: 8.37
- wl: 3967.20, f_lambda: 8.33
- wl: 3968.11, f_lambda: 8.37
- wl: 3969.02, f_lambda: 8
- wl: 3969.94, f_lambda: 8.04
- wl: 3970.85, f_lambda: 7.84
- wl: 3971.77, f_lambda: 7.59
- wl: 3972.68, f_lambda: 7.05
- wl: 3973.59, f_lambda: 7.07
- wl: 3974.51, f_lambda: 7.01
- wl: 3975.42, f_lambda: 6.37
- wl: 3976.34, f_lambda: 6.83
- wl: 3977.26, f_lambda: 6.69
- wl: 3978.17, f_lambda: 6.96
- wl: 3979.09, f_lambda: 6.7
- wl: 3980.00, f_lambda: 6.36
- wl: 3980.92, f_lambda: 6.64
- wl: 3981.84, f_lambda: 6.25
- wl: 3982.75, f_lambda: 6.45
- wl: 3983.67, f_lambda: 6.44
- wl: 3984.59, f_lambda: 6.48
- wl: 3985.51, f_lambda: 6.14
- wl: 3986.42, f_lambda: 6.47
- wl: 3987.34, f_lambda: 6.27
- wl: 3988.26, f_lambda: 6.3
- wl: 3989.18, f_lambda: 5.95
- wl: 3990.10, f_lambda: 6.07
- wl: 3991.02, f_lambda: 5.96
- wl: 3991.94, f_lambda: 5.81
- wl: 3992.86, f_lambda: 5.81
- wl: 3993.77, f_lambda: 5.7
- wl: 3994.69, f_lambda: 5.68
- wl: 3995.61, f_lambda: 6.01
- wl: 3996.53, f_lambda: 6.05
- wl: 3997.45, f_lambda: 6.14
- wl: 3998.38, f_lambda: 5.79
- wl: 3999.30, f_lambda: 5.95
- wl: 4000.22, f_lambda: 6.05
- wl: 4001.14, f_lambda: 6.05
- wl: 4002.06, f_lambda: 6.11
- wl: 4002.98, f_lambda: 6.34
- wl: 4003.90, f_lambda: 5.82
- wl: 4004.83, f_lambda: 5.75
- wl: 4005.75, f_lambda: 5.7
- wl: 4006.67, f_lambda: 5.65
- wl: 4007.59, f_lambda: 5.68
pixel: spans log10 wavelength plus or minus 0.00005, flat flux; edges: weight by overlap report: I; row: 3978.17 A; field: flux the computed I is 6.96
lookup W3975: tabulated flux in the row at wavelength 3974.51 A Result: 7.01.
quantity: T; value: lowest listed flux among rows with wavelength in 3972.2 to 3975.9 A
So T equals 6.37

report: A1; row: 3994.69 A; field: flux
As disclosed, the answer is 5.68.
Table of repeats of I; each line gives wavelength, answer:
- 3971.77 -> 7.59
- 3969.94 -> 8.04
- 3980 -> 6.36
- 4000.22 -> 6.05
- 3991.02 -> 5.96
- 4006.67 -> 5.65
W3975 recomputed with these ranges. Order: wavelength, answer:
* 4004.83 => 5.75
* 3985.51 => 6.14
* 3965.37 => 7.66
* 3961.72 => 6.9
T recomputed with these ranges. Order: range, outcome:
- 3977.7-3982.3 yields 6.25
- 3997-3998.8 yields 5.79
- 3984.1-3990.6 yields 5.95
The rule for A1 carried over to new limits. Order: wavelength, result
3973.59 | 7.07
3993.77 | 5.7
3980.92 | 6.64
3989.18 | 5.95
